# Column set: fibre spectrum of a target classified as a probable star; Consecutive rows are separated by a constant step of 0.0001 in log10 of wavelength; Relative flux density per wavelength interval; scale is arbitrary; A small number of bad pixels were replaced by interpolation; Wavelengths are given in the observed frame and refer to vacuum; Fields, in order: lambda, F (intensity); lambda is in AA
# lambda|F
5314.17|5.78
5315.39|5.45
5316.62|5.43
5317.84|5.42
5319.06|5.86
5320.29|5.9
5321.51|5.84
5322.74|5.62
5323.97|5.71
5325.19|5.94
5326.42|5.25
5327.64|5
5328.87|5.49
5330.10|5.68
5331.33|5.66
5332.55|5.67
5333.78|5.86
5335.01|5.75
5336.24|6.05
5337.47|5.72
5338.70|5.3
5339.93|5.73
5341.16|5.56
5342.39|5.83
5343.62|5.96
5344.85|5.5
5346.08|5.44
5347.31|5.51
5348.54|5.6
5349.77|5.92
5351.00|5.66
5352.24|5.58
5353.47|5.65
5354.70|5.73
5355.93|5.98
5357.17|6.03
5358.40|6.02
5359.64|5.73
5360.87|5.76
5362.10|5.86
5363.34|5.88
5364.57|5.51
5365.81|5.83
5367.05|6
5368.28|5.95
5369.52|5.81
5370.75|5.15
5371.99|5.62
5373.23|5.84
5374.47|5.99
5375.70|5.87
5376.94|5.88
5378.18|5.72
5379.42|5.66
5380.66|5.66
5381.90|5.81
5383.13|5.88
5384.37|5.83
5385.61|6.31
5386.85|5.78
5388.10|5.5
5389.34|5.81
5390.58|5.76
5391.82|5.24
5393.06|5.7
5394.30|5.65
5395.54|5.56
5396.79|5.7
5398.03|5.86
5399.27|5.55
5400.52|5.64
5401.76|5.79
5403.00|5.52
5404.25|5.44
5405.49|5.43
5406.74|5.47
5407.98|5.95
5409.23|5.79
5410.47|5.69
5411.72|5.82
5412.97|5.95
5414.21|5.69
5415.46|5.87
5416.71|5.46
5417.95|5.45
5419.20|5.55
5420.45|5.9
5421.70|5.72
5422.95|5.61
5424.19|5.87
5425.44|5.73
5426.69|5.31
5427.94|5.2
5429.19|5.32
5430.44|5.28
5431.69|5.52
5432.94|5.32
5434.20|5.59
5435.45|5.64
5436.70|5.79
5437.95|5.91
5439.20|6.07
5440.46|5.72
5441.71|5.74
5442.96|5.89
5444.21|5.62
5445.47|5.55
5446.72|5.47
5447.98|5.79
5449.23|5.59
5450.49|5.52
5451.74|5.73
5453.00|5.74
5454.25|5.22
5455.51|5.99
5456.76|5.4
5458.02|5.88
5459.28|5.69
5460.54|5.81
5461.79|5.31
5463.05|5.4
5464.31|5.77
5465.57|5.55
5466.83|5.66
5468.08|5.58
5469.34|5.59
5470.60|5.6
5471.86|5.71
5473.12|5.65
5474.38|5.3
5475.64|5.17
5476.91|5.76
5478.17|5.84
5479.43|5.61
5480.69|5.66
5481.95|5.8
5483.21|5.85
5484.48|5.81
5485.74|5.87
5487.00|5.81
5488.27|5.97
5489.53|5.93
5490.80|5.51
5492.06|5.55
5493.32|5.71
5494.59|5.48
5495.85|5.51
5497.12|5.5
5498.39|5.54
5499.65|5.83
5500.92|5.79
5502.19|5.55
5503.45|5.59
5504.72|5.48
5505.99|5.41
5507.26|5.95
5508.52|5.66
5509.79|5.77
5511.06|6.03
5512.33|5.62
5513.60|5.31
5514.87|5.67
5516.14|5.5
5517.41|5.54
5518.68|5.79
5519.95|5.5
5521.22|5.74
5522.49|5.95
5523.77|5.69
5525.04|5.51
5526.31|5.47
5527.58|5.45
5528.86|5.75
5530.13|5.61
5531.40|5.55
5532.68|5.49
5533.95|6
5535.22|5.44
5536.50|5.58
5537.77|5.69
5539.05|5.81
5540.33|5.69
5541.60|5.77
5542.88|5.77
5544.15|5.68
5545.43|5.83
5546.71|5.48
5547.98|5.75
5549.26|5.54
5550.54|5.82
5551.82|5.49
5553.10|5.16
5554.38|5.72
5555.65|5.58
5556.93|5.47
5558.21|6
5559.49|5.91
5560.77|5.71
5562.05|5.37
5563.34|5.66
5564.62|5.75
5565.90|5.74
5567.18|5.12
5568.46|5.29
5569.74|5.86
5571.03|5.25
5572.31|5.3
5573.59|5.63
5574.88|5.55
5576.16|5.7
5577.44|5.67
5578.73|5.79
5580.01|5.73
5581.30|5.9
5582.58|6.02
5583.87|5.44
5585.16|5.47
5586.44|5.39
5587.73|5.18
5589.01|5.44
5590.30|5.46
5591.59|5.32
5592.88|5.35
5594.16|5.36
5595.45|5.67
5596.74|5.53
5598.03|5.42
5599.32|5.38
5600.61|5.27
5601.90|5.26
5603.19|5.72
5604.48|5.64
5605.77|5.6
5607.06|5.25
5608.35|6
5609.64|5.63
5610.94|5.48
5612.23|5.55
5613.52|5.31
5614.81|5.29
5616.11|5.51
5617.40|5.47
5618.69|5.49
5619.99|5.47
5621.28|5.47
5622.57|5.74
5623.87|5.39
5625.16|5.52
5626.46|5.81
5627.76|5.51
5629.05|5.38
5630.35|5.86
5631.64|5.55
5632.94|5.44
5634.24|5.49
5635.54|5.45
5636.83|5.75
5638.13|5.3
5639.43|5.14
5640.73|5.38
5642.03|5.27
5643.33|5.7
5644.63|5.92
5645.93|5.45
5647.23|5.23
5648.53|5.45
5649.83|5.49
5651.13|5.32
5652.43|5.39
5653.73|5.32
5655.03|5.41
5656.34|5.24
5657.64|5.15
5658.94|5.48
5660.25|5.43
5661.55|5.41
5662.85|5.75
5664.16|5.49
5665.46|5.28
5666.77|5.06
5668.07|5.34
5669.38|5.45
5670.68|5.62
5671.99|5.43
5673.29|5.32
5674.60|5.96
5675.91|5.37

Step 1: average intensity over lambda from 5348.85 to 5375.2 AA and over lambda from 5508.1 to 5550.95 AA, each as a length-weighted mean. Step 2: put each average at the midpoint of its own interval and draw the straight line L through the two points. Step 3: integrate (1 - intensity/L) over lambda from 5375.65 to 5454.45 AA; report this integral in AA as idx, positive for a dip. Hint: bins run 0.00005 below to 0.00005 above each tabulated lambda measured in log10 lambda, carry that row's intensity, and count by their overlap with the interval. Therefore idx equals 1.1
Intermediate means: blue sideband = 5.78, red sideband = 5.66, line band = 5.67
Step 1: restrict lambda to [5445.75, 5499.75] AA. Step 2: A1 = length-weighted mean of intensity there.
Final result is 5.64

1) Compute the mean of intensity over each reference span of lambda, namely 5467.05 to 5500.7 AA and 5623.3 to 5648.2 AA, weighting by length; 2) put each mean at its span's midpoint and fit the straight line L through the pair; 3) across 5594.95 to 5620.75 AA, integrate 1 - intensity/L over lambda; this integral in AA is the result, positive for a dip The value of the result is 0.2 AA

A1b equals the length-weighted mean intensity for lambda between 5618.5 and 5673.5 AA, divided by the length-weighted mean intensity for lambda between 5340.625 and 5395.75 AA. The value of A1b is 0.95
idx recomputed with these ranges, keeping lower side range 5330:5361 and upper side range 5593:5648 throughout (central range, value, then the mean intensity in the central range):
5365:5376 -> -0.1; 5.78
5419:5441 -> 0.2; 5.61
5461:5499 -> -0.1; 5.63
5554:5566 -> -0.3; 5.69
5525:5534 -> 0.0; 5.59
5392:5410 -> 0.1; 5.64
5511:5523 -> -0.1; 5.65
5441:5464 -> 0.0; 5.63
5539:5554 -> -0.2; 5.64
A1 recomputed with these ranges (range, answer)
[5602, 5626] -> 5.53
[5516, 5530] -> 5.63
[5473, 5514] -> 5.66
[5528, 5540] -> 5.65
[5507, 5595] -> 5.61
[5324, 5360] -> 5.68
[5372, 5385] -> 5.81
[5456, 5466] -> 5.61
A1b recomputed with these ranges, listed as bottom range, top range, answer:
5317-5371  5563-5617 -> 0.97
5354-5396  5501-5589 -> 0.97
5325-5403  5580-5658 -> 0.96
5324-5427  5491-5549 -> 0.99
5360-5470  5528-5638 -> 0.98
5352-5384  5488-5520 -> 0.97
